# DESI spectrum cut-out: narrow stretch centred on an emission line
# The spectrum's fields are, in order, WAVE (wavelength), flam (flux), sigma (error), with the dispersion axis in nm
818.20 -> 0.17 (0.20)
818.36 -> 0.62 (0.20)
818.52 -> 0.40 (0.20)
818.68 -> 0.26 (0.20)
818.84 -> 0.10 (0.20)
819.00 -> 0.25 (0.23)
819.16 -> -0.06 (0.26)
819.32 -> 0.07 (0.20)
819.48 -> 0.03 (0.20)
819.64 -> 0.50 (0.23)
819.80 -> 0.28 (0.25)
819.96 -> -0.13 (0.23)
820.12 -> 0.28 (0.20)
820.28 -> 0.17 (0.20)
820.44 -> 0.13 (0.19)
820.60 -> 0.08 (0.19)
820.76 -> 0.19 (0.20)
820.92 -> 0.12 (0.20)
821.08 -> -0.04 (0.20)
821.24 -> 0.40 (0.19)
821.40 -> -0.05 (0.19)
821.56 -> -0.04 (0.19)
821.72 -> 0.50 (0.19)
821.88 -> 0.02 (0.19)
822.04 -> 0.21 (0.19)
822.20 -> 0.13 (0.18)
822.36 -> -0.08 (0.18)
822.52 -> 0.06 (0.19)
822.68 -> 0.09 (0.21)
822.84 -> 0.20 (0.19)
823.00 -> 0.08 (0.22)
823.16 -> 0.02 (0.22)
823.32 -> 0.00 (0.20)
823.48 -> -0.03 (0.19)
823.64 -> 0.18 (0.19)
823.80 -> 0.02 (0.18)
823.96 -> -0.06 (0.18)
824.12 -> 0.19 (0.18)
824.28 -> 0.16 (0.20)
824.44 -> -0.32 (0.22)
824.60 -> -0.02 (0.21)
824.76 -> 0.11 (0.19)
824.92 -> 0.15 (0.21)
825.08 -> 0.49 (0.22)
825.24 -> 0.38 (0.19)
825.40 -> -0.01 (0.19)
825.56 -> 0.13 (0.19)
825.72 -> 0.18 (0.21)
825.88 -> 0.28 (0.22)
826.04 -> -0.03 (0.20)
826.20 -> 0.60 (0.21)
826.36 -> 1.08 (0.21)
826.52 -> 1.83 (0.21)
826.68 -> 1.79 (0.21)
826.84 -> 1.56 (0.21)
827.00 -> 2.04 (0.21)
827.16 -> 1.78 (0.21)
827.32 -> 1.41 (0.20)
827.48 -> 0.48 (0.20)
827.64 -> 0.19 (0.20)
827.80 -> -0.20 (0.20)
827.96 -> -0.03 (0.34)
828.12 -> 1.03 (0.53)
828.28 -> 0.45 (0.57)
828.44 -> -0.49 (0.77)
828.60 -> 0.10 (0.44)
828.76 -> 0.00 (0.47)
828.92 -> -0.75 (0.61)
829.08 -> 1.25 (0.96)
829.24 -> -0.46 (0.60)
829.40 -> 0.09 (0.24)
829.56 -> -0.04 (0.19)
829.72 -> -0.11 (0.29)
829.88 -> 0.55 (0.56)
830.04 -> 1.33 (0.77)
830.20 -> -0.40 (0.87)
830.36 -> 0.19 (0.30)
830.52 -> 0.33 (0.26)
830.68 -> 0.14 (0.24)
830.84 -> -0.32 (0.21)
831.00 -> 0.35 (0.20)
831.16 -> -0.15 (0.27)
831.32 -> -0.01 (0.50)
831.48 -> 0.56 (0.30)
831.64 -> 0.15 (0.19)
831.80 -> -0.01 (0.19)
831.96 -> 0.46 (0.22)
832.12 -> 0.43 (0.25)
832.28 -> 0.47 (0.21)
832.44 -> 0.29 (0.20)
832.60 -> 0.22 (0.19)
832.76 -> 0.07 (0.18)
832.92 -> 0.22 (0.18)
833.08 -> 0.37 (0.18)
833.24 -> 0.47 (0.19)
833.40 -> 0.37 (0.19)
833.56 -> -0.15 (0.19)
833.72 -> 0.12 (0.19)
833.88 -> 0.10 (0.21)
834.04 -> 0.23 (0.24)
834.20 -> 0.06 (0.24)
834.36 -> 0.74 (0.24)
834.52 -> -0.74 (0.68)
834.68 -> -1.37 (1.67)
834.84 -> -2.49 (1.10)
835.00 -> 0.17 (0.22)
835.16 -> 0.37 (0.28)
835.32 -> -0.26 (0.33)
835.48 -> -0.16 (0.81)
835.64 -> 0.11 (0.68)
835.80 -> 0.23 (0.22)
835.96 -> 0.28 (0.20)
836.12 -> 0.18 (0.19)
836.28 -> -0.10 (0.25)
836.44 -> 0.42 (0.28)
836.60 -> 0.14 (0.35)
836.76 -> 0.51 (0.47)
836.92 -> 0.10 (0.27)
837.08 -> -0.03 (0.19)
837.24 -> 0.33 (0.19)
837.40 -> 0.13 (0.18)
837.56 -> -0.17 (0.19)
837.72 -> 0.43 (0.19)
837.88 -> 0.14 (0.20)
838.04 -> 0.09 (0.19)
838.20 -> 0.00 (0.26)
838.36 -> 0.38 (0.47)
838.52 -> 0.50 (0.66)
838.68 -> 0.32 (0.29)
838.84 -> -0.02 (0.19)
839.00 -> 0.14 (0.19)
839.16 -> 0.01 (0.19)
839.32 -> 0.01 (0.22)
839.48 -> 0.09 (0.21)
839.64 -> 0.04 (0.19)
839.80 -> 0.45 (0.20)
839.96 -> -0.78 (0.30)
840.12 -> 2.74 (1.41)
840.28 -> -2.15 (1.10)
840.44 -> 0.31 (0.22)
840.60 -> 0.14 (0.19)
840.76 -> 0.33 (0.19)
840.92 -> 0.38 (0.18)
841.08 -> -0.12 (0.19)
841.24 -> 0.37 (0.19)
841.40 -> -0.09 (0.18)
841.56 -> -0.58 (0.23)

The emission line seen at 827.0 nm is [O II] 3727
